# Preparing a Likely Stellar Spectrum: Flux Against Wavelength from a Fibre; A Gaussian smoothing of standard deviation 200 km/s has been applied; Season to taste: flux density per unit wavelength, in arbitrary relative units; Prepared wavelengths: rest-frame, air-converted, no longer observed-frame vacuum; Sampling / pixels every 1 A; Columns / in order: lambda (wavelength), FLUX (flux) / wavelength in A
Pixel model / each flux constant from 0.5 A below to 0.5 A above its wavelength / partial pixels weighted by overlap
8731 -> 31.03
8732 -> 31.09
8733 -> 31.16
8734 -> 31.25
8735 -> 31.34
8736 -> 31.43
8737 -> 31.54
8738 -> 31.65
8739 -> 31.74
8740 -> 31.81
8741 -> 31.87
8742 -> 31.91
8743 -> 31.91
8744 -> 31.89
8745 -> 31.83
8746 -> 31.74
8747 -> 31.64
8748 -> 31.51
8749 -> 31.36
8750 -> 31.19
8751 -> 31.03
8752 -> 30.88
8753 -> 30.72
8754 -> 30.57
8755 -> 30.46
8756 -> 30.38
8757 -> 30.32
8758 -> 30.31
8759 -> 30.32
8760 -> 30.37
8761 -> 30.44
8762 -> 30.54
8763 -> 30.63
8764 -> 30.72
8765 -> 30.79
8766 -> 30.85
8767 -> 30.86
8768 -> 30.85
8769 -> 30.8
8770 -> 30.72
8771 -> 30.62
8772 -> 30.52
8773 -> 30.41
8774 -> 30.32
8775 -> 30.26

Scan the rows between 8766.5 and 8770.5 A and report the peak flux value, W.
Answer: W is 30.86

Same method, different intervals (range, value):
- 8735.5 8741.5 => 31.87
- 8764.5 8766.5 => 30.85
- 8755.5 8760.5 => 30.38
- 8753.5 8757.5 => 30.57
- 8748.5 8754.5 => 31.36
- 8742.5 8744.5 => 31.91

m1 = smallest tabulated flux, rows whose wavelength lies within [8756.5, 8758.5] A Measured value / 30.31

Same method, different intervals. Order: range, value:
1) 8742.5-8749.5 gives 31.36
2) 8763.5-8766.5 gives 30.72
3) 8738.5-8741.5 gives 31.74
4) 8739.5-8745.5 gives 31.81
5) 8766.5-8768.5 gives 30.85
